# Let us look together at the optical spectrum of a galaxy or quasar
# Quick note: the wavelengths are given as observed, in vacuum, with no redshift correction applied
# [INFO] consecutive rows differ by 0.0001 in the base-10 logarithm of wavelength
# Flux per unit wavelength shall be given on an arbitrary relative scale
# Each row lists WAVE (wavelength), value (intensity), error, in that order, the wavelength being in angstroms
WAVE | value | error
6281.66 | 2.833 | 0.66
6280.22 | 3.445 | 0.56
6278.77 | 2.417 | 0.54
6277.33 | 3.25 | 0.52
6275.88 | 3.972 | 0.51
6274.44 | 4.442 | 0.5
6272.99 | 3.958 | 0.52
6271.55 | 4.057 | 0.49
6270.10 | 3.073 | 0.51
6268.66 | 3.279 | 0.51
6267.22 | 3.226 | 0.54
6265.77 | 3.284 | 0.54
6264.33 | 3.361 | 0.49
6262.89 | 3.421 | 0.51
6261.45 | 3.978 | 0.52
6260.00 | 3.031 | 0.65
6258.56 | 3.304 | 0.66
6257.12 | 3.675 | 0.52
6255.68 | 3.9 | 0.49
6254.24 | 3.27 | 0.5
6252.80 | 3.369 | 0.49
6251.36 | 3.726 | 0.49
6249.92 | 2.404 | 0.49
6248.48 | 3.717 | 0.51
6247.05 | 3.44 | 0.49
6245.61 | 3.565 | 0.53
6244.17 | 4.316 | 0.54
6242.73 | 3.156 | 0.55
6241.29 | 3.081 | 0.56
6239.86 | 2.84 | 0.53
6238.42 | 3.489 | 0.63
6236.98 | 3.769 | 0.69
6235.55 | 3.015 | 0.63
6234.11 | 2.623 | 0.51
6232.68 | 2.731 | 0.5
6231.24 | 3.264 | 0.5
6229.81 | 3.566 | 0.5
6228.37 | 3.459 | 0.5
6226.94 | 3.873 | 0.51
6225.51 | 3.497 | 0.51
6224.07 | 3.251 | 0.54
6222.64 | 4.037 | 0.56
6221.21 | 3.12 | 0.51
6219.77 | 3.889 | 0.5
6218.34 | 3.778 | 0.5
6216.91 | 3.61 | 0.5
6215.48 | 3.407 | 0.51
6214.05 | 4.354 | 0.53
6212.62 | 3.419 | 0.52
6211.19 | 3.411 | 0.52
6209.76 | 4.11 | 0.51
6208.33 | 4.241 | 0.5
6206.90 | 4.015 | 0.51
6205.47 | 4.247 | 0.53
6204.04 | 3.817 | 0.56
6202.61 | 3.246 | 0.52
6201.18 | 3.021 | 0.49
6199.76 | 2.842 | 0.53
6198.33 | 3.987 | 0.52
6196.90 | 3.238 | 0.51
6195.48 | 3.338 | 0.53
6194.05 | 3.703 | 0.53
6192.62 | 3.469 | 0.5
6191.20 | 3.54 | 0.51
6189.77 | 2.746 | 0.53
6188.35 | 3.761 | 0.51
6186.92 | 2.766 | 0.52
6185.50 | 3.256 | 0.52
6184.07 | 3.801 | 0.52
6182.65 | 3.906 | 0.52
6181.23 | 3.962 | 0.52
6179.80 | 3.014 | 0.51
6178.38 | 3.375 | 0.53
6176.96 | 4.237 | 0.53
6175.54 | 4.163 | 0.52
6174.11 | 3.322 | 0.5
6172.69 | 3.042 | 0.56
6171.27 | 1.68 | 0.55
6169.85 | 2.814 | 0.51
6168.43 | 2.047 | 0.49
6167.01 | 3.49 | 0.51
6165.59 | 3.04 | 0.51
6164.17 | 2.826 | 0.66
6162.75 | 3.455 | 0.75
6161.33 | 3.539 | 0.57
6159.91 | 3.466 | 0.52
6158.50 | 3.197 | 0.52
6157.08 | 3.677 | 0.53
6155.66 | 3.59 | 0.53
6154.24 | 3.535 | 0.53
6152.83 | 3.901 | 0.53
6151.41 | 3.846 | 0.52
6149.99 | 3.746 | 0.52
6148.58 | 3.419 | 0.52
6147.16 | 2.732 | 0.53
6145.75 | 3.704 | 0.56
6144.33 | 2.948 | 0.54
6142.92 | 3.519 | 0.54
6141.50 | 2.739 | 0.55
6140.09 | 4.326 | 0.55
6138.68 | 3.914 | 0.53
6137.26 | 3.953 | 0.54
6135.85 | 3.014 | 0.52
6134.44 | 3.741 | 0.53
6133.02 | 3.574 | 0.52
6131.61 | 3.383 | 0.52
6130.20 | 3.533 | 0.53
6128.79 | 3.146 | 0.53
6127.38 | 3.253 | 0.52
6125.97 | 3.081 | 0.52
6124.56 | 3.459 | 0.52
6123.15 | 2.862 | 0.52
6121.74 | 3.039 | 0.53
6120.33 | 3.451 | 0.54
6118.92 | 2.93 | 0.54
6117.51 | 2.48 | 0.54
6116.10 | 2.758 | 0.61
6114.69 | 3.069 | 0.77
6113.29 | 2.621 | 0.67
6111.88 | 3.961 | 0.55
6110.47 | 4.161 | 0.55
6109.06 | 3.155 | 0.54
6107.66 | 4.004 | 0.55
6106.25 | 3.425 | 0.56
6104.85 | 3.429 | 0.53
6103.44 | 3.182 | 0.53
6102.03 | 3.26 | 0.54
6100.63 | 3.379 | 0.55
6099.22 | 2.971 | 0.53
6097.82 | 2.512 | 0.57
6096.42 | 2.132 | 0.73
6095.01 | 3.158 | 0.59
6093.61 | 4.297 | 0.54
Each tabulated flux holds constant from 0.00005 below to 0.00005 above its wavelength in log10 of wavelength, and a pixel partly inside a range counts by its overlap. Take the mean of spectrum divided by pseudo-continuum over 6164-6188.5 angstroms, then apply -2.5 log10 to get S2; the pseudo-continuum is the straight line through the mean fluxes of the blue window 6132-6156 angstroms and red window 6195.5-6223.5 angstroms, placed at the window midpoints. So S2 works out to 0.112 mag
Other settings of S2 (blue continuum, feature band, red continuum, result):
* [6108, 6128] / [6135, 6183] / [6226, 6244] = -0.057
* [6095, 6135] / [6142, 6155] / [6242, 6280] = -0.064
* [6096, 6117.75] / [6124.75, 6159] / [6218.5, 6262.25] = -0.076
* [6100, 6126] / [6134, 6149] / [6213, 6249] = -0.047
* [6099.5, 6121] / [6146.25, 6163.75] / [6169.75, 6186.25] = -0.045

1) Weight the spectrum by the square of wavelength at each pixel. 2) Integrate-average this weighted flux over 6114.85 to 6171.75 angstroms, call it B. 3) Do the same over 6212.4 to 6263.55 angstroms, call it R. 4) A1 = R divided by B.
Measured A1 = 1.09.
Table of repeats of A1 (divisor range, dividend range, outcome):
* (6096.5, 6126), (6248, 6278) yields 1.16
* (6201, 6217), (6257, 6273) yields 0.93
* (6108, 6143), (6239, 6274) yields 1.08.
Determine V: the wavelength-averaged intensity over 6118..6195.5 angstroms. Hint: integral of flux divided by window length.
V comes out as 3.36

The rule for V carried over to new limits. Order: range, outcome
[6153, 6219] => 3.45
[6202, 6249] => 3.56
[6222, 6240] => 3.35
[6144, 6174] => 3.23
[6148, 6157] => 3.68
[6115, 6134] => 3.16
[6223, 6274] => 3.41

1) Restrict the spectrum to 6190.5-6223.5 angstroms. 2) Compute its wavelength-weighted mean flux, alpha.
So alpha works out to 3.64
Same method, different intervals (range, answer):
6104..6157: 3.39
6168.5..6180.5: 3.15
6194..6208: 3.56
